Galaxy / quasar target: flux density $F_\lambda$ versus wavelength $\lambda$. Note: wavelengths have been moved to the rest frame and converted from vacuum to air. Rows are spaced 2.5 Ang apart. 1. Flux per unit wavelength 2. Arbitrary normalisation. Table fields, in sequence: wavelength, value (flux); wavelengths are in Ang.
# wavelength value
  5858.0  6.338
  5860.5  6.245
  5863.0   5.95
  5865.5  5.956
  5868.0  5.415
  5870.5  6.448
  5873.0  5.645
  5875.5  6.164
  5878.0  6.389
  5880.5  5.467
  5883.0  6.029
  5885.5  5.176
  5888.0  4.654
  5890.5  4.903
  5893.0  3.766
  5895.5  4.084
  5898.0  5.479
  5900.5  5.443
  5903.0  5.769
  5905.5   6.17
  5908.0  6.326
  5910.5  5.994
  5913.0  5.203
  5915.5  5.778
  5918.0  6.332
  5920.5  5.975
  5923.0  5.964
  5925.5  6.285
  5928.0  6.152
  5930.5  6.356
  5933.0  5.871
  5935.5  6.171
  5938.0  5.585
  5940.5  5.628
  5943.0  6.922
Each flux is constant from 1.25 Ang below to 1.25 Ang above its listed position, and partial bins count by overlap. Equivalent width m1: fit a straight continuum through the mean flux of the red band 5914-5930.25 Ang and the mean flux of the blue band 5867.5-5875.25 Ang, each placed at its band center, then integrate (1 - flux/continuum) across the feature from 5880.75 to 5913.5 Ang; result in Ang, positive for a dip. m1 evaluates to 3.8 Ang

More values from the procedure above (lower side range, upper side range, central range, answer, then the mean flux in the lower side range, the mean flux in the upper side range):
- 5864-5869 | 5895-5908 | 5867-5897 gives 1.60 Ang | 5.71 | 5.55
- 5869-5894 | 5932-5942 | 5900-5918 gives -0.65 Ang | 5.48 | 5.84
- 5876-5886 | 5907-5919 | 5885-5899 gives 2.93 Ang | 5.84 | 5.91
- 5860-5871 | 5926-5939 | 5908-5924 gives 0.32 Ang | 5.96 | 6.05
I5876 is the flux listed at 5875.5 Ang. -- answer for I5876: 6.164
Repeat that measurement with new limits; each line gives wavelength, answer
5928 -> 6.152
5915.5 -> 5.778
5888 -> 4.654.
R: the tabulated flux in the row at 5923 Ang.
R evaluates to 5.964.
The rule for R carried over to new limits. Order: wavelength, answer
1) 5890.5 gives 4.903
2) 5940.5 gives 5.628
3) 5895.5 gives 4.084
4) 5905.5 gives 6.17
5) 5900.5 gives 5.443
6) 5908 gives 6.326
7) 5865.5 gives 5.956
